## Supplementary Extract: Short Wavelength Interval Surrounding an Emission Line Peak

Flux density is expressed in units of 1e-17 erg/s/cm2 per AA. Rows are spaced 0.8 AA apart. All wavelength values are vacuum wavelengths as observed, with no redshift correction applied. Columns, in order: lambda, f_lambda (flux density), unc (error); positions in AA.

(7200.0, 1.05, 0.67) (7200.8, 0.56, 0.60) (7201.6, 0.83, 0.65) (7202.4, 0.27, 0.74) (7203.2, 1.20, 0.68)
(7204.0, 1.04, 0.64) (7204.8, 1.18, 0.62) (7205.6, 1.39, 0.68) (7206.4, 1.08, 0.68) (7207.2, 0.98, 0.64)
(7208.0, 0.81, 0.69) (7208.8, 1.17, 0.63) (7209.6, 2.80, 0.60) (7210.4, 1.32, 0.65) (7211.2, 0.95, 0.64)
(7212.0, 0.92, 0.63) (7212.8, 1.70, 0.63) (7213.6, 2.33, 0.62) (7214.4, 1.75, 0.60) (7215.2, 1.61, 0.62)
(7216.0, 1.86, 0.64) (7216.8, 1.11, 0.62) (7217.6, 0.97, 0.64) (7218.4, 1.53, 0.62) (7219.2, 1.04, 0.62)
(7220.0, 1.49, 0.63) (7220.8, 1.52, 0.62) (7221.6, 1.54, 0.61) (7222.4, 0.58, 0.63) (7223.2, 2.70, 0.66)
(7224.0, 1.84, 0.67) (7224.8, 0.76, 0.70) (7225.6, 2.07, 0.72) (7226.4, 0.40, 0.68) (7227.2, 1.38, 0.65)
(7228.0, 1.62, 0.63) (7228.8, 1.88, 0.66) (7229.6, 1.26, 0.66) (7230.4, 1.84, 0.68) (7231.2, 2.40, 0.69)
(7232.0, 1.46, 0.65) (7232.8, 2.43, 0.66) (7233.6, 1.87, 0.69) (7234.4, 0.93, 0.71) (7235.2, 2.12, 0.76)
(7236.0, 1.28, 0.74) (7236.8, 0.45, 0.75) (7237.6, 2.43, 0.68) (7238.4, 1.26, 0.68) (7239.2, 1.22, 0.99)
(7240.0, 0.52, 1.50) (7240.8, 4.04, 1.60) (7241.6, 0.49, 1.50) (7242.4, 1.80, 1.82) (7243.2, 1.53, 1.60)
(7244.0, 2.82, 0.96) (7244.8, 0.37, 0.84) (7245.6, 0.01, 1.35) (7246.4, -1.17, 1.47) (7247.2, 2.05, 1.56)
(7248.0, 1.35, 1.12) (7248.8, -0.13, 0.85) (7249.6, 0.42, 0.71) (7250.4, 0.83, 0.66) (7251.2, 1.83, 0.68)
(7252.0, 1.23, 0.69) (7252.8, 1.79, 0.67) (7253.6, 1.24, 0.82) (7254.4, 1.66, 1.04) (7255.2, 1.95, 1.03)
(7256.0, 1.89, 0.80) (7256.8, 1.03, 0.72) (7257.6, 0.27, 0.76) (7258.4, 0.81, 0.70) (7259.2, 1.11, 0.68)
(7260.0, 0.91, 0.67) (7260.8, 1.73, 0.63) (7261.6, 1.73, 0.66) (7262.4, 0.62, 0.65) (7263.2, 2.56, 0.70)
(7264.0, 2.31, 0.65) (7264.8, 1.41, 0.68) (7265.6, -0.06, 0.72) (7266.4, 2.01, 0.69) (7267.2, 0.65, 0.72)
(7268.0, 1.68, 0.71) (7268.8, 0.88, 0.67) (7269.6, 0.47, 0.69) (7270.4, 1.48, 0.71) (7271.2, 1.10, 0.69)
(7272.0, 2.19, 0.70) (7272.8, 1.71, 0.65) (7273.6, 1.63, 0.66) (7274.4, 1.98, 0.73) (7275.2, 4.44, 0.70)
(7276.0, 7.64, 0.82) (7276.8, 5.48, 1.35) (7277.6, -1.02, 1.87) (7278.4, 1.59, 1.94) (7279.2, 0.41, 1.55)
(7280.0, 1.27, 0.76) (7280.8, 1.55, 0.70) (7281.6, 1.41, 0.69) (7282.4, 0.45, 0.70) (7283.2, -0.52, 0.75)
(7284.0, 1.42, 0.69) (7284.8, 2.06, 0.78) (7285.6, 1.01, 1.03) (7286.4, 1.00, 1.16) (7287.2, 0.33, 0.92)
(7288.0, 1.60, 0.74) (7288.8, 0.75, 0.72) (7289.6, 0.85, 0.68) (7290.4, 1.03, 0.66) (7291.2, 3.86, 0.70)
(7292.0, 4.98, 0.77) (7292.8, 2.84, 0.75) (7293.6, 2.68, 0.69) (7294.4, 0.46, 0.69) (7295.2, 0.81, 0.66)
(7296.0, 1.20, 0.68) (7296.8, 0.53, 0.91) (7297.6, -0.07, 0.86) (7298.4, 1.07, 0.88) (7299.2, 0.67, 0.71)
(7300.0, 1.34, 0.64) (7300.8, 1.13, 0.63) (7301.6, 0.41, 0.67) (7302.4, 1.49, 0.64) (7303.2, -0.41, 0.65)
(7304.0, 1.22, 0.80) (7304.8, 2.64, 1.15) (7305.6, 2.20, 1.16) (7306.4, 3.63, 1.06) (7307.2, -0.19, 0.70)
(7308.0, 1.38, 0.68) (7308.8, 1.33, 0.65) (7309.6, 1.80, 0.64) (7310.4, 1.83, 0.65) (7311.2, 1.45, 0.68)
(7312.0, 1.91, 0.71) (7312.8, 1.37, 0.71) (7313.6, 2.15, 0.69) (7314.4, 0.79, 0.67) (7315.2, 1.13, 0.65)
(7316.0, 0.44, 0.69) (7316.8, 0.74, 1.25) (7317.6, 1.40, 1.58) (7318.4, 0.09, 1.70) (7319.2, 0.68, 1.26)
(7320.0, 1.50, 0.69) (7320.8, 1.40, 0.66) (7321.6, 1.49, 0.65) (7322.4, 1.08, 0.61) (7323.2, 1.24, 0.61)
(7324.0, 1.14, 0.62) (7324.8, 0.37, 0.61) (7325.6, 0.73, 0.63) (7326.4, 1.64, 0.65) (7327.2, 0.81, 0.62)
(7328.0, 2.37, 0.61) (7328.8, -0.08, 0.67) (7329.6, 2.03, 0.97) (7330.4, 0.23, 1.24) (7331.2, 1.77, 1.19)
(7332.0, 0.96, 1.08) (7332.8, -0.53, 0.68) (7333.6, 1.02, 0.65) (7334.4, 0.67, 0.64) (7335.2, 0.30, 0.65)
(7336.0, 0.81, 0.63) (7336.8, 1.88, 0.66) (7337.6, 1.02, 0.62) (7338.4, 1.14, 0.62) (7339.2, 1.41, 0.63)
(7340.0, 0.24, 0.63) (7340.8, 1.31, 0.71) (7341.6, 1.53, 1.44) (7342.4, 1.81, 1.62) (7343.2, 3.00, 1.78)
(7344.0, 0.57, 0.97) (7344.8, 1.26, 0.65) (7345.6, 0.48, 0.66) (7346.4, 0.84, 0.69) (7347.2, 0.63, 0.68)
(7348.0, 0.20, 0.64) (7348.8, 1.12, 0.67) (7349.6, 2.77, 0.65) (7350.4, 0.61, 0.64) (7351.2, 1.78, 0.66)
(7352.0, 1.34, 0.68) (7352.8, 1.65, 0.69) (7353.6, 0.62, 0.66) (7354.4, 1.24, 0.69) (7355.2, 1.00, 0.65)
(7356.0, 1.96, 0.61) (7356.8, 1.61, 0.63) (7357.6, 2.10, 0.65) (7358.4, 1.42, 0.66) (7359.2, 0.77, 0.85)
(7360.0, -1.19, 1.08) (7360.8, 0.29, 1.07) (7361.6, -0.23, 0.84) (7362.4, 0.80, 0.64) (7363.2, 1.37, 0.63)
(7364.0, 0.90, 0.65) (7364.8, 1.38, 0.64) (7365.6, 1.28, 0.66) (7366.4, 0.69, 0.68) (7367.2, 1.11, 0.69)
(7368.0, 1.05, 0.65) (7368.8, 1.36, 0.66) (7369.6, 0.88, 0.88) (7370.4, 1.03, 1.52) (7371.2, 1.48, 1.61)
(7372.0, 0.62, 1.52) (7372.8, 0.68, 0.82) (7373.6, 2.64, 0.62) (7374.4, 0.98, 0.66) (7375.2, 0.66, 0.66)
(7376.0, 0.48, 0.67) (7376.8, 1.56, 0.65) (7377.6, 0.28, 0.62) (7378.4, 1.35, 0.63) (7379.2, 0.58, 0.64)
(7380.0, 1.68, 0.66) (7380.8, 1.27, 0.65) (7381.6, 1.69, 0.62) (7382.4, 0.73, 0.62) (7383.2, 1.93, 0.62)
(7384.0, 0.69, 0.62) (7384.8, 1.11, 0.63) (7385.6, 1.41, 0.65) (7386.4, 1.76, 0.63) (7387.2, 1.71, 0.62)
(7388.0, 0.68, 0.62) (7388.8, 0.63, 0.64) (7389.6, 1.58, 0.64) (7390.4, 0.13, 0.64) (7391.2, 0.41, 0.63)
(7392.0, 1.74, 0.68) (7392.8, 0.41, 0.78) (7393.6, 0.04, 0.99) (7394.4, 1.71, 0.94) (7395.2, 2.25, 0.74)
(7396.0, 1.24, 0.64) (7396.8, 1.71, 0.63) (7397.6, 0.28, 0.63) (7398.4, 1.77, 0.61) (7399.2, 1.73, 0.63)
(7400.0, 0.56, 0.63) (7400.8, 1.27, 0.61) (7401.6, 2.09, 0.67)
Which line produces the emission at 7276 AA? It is [S II]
